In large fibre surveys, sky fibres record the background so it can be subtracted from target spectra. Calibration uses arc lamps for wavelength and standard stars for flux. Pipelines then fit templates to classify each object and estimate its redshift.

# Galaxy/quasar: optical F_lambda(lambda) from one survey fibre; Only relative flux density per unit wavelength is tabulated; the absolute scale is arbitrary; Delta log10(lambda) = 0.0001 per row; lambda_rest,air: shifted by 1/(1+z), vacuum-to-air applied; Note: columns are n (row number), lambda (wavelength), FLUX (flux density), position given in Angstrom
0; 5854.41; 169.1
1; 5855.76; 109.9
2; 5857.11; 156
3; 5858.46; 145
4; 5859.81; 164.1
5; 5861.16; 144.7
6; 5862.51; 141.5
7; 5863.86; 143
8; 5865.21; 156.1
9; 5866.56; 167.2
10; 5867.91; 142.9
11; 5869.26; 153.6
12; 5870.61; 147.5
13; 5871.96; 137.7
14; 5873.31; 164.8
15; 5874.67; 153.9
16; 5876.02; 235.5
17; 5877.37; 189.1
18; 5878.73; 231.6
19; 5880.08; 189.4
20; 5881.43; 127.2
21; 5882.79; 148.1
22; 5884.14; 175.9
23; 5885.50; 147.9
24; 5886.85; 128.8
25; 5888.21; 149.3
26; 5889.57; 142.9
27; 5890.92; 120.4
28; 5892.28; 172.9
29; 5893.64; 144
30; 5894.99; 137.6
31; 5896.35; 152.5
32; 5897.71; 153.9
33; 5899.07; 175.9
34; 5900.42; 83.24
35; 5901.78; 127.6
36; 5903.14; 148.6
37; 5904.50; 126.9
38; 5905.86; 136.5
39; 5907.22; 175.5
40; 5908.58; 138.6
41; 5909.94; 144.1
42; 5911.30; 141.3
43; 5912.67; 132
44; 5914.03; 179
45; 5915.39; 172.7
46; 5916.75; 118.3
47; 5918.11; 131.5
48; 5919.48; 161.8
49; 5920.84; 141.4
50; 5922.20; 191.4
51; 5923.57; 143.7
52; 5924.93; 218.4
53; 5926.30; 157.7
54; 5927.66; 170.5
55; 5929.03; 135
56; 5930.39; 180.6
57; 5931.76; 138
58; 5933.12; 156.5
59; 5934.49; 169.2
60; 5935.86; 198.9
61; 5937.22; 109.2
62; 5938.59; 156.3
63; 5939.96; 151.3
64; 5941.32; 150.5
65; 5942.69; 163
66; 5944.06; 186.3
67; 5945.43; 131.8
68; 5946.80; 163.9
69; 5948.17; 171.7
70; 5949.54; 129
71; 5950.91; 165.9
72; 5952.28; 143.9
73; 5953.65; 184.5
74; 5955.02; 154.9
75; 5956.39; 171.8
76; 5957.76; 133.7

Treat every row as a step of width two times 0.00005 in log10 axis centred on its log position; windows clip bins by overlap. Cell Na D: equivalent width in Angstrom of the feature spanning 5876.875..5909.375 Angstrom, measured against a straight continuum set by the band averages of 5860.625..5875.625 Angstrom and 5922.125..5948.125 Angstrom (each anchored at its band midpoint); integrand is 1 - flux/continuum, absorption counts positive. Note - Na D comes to 0.9 Angstrom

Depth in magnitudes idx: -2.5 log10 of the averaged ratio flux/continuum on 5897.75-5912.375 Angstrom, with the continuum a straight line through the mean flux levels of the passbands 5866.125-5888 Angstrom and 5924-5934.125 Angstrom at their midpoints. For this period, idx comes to 0.18 mag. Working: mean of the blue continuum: 165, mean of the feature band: 140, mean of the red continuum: 165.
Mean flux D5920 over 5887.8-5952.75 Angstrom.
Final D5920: 152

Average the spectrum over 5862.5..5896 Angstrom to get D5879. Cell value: 158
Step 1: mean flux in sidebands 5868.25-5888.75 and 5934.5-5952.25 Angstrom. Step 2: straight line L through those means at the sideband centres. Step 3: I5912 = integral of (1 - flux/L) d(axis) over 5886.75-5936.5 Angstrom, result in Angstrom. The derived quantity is 2.80 Angstrom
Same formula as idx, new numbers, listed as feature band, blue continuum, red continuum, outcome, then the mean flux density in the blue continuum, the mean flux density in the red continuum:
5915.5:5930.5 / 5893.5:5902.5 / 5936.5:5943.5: -0.11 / 139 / 147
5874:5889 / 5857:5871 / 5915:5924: -0.13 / 151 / 151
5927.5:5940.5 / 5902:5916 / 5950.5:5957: 0.01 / 149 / 164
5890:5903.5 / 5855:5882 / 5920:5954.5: 0.13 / 160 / 160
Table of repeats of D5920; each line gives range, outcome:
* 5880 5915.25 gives 146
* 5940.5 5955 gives 159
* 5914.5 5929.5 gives 159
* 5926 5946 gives 157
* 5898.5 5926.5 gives 150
